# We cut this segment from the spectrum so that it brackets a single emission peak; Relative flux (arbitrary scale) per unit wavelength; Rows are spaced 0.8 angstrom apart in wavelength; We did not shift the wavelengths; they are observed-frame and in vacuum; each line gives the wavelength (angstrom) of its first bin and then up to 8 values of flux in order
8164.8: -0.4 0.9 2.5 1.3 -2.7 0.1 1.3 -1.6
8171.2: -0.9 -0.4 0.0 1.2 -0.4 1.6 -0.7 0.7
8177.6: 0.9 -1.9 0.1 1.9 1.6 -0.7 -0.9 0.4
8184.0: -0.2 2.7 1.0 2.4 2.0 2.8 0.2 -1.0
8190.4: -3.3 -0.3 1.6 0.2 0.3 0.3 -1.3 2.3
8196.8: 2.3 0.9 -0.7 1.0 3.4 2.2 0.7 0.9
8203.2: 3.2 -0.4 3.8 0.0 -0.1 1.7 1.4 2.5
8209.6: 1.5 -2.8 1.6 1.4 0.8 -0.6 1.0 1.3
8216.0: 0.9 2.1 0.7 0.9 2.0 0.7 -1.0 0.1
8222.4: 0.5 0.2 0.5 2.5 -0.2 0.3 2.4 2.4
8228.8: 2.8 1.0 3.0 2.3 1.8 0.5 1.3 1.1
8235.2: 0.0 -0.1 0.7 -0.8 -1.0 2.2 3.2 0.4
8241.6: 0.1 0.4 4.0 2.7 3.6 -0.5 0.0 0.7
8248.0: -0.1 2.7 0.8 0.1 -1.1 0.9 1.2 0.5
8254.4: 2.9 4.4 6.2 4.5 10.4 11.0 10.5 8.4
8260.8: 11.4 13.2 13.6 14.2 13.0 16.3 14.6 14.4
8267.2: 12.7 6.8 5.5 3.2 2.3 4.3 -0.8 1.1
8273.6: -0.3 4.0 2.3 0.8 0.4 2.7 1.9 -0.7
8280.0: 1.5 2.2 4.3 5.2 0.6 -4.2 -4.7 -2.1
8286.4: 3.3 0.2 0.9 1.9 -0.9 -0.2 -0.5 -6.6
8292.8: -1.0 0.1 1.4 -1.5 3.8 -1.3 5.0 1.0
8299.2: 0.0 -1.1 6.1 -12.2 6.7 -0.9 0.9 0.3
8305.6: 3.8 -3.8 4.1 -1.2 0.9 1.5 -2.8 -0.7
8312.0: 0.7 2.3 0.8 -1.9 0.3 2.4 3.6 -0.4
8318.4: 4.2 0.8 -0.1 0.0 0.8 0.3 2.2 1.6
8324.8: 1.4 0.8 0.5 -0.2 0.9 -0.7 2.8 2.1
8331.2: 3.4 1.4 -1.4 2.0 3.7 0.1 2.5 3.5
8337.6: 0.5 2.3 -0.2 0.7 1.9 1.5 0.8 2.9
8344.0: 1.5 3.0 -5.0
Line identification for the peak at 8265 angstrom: [O II] 3727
